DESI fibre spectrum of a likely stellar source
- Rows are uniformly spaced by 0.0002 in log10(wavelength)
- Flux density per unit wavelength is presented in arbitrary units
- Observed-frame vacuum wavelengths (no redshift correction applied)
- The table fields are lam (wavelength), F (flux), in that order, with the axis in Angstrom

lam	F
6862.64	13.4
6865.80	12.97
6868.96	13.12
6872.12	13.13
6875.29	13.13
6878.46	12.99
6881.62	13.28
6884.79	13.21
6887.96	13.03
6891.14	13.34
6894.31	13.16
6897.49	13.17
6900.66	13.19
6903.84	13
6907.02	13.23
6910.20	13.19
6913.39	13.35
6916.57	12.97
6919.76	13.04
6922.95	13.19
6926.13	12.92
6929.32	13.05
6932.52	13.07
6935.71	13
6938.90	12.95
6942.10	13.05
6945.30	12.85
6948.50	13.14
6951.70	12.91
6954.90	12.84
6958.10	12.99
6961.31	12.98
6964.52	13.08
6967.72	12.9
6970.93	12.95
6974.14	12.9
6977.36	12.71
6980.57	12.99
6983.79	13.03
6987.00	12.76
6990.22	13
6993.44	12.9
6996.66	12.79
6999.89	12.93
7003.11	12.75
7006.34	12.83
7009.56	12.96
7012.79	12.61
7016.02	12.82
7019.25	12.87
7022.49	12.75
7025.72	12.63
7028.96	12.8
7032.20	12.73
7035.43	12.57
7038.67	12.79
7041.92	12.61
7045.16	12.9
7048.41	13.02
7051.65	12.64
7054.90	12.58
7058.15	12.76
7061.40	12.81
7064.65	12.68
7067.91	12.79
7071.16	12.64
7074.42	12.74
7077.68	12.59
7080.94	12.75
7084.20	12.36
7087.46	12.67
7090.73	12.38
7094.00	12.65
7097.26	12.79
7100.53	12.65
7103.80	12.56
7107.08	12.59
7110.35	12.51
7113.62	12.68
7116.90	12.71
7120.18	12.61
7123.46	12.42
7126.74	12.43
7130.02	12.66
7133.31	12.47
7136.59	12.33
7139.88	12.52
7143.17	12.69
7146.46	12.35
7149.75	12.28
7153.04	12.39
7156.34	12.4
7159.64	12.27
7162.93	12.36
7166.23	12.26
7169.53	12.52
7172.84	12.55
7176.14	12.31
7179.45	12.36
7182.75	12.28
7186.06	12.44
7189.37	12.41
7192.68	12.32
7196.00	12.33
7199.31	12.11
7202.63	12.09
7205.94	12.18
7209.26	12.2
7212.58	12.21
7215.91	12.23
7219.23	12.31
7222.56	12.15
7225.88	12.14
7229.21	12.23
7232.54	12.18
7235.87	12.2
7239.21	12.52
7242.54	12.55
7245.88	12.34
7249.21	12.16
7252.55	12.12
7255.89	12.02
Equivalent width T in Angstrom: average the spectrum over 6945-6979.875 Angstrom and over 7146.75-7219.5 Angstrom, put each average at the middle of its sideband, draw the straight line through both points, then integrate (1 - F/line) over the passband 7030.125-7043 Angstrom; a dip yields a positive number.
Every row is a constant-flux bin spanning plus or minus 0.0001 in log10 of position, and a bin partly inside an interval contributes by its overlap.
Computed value 0.0 Angstrom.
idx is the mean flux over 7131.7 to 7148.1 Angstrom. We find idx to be 12.5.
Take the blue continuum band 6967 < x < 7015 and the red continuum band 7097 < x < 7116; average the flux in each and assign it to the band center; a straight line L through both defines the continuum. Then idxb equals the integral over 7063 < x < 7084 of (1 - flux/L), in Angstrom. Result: 0.0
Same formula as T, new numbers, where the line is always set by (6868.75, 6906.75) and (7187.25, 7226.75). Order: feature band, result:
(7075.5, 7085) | 0.00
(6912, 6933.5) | -0.05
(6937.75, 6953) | 0.00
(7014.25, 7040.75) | 0.01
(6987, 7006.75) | -0.04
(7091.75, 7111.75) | -0.14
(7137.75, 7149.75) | -0.07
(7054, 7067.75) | -0.08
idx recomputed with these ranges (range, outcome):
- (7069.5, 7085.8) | 12.6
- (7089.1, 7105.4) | 12.6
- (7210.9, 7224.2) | 12.2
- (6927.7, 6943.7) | 13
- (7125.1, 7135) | 12.5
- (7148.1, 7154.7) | 12.3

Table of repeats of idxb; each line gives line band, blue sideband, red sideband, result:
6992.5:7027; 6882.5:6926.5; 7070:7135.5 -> 0.1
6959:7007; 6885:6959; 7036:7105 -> 0.0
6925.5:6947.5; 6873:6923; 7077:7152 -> 0.1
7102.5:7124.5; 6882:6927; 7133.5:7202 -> -0.1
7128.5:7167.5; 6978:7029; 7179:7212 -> 0.0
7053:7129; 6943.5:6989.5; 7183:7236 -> -0.3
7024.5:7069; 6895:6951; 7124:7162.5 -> -0.1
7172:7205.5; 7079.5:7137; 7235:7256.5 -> 0.3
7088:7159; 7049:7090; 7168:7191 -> 0.1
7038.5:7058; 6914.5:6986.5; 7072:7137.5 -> 0.0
